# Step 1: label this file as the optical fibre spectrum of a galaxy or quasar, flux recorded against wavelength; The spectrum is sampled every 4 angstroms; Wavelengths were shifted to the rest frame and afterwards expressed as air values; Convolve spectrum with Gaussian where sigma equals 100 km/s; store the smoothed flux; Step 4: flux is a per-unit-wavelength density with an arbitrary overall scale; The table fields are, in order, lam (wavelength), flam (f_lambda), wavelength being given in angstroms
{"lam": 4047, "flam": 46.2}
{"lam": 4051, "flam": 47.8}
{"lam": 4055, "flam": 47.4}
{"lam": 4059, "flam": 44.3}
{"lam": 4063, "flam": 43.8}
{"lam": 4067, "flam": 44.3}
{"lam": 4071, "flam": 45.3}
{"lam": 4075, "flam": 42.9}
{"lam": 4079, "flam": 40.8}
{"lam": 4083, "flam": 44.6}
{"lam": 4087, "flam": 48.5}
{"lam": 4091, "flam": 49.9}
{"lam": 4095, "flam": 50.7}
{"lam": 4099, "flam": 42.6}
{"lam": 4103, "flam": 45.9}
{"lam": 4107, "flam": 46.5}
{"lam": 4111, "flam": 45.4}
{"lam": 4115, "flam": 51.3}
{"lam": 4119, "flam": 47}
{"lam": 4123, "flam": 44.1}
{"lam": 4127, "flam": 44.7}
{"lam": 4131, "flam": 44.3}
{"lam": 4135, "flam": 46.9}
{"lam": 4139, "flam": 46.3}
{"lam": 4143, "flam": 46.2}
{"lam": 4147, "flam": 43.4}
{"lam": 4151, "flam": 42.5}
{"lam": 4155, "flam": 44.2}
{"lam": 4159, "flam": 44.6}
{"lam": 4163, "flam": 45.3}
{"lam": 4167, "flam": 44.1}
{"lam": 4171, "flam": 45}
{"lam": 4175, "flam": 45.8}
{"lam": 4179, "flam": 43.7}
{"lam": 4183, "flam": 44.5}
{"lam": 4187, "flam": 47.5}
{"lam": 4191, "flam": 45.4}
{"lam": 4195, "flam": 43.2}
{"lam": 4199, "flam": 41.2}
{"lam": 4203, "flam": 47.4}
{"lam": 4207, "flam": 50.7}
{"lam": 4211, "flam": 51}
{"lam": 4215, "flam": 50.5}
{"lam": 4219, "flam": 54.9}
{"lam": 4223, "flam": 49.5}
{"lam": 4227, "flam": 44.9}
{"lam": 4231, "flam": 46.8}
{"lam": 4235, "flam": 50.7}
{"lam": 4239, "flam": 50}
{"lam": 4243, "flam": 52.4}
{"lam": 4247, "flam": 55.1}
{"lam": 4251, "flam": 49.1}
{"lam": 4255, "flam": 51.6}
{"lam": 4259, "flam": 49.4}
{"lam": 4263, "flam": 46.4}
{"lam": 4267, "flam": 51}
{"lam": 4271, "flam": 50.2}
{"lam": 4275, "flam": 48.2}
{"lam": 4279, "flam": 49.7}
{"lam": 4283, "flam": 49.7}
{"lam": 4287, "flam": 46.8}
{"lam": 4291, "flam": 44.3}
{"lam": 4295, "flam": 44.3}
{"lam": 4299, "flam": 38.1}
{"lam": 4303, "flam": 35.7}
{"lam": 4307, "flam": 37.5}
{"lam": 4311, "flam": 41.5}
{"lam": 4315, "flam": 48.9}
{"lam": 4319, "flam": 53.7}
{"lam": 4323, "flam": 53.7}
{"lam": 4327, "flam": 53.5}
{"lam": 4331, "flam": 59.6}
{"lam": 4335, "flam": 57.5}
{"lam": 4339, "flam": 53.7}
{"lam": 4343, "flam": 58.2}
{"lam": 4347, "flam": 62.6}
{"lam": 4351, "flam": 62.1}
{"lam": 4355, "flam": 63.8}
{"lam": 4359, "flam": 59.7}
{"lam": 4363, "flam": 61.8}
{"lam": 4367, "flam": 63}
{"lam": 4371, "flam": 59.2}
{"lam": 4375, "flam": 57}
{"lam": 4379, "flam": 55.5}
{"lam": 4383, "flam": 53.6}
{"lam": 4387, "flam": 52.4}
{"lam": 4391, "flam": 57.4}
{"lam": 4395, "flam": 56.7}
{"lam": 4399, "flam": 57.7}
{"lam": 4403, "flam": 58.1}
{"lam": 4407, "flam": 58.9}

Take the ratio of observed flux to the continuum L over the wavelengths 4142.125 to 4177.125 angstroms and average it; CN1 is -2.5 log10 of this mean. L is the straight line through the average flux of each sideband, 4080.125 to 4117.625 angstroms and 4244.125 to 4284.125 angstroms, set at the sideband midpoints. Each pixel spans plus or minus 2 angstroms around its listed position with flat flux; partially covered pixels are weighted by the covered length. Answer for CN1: 0.09 mag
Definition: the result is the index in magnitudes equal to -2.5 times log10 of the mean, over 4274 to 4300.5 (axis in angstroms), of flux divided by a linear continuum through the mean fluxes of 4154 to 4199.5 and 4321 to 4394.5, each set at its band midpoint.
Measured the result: 0.15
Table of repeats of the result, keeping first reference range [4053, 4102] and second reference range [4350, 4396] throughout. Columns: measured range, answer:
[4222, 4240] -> 0.086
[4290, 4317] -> 0.317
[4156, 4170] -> 0.105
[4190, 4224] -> 0.064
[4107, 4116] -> -0.015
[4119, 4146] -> 0.056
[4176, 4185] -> 0.131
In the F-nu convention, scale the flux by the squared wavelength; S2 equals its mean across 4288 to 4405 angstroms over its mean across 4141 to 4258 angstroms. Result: 1.22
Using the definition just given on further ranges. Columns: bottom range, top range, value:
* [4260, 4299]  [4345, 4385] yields 1.31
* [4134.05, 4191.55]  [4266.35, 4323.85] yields 1.09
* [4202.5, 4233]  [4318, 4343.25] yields 1.18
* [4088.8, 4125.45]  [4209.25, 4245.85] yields 1.13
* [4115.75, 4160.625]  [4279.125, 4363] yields 1.25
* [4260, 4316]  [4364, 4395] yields 1.32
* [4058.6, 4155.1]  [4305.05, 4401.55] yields 1.38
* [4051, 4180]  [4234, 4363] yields 1.23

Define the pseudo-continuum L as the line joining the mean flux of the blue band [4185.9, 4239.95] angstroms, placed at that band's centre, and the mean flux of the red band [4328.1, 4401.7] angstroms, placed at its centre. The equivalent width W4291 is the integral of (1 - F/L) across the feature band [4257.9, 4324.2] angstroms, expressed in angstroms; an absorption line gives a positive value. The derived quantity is 8.7 angstroms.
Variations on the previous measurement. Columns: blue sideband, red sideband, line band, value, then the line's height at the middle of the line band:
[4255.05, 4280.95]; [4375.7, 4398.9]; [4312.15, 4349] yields -2.0 angstroms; 52.5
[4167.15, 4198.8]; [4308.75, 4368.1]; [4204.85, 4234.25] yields -1.4 angstroms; 47.6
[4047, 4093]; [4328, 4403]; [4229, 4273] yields 2.6 angstroms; 53.3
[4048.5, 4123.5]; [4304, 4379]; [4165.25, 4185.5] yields 1.9 angstroms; 49.4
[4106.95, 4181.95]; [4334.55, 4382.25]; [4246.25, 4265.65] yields 1.0 angstroms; 52.7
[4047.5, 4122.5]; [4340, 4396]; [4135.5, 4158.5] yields 1.9 angstroms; 48.8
